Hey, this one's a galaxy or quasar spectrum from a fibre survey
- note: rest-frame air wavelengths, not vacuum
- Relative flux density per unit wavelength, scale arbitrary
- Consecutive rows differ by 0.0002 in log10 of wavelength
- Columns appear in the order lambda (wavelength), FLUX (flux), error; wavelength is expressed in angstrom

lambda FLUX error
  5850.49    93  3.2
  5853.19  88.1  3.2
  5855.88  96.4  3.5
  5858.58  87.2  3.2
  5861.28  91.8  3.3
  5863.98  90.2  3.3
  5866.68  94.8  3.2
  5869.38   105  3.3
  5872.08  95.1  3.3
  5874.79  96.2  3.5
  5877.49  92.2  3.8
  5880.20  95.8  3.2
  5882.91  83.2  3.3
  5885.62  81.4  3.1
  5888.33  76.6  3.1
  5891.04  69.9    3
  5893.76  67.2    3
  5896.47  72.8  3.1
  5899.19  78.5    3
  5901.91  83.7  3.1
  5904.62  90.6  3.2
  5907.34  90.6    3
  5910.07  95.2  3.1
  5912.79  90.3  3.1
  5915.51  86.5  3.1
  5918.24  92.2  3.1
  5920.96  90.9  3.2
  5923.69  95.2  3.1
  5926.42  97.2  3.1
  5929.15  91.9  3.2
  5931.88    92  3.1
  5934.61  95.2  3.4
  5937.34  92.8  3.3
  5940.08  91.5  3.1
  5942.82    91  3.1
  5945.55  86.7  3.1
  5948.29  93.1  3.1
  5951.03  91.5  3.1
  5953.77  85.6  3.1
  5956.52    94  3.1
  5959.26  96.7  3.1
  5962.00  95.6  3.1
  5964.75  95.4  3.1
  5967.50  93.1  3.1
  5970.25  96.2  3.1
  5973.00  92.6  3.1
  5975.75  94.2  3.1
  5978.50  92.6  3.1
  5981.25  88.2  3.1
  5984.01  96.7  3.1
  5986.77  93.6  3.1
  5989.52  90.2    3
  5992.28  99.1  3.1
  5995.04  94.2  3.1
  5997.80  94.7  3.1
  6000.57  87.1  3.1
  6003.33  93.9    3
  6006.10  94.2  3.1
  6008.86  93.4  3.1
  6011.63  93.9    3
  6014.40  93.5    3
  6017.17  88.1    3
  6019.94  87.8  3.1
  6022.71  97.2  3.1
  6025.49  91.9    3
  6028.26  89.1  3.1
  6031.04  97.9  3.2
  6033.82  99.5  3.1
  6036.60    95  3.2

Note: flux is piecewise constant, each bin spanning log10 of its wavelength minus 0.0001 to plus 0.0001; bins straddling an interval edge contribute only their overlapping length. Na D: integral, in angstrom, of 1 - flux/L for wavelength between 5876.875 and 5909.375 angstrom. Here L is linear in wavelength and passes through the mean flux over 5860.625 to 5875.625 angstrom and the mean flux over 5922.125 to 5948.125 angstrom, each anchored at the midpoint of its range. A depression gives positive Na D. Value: 4.3 angstrom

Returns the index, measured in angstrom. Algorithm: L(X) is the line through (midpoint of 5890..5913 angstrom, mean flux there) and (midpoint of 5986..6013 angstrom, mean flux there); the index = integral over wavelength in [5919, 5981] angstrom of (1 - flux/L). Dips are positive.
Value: -3.8 angstrom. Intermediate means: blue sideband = 81.8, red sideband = 93.4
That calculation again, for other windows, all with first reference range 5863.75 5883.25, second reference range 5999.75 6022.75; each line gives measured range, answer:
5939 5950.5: 0.34 angstrom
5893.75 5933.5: 2.37 angstrom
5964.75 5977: -0.18 angstrom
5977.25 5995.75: -0.20 angstrom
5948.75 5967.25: -0.01 angstrom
